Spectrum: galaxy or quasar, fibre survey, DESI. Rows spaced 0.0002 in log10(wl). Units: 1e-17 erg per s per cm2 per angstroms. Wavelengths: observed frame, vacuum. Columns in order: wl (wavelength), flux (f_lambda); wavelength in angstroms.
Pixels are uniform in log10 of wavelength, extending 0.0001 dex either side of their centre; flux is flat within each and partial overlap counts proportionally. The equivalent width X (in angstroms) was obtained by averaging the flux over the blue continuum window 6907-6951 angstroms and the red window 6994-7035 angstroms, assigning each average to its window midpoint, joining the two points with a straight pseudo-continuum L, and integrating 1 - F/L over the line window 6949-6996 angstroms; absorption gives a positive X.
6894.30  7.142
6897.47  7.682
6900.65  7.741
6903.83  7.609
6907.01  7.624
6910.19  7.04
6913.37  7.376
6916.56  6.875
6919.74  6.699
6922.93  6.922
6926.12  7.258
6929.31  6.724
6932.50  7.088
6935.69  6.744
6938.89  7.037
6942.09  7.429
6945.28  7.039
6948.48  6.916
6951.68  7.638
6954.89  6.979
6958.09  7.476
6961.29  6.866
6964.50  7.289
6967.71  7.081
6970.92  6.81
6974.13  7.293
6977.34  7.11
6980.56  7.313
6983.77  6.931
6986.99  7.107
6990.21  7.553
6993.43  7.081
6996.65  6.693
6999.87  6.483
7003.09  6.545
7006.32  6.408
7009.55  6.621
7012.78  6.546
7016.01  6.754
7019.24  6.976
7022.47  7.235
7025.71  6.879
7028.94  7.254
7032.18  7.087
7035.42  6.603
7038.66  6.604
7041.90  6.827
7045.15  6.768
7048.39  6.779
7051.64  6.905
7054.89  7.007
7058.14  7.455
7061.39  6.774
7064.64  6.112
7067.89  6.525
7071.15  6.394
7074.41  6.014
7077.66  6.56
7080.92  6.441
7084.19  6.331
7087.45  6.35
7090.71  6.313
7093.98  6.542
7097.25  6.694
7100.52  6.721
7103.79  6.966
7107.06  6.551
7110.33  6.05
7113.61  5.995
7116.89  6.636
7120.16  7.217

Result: -1.7 angstroms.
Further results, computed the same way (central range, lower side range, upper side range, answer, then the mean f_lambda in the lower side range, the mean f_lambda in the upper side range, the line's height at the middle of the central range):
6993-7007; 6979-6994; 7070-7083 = 0.9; 7.2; 6.35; 7.08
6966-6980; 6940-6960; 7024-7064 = 0.1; 7.24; 6.89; 7.15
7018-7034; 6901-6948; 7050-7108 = -0.7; 7.12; 6.59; 6.77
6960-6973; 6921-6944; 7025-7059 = -0.1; 7.02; 6.91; 6.99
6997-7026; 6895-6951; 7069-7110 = 0.4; 7.17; 6.48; 6.8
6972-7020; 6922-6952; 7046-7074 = 0.0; 7.06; 6.71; 6.89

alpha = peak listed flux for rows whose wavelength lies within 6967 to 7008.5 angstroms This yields 7.553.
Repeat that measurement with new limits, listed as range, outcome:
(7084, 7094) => 6.542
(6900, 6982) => 7.741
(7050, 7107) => 7.455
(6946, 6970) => 7.638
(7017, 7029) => 7.254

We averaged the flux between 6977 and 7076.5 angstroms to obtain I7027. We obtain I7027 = 6.81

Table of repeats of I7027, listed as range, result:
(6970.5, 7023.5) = 6.91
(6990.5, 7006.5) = 6.74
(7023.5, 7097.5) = 6.66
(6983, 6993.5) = 7.2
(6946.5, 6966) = 7.19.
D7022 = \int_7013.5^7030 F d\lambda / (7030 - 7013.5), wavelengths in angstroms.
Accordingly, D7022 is 6.99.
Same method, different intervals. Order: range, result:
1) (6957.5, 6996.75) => 7.13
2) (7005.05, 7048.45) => 6.81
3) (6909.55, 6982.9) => 7.09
